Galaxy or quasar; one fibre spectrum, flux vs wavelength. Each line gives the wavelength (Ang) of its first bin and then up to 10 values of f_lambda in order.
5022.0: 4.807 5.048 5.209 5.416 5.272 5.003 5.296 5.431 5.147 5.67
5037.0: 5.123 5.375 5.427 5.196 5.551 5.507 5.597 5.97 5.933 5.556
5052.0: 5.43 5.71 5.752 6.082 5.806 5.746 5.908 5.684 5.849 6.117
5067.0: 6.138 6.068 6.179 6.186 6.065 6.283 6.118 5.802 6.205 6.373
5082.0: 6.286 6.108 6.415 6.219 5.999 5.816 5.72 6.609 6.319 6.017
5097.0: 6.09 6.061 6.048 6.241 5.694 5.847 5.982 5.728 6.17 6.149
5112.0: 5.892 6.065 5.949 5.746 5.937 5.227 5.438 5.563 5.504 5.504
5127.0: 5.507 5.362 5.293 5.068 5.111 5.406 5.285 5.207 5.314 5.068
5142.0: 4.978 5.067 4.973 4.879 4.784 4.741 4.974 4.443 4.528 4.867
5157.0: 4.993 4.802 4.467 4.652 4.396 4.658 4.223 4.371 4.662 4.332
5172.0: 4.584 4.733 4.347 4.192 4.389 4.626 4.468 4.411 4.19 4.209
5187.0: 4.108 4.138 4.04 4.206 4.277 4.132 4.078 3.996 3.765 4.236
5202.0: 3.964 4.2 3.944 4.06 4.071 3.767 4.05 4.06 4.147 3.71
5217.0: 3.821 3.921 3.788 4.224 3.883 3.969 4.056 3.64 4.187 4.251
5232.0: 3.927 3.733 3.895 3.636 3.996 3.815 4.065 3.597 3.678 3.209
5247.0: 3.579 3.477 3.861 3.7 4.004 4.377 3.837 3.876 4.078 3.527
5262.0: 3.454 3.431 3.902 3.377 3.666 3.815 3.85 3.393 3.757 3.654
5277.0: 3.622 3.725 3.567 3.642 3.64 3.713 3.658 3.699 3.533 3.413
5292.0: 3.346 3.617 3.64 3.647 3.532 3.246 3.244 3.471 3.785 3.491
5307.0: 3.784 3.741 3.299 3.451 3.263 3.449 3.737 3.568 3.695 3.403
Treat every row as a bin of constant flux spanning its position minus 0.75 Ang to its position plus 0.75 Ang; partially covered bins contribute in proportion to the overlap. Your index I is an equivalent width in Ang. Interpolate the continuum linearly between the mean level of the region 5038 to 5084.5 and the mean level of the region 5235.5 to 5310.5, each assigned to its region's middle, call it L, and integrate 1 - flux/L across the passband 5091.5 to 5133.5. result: -3.54 Ang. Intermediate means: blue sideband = 5.88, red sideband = 3.66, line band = 5.79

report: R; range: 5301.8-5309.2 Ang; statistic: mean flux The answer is 3.66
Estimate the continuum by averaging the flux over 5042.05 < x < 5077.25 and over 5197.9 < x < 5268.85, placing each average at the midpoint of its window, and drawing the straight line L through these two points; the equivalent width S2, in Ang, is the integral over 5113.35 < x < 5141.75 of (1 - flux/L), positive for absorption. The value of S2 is -1.9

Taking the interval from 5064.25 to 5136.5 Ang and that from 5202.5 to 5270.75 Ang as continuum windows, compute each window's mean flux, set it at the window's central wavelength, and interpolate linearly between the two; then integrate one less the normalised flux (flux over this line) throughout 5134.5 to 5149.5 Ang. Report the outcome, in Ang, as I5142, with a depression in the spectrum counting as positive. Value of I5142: 0.6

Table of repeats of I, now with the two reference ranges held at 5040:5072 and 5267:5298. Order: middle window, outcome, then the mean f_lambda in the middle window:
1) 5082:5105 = -2.8 Ang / 6.09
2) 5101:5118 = -2.1 Ang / 5.95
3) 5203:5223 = 1.5 Ang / 3.98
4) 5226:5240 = 0.7 Ang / 3.91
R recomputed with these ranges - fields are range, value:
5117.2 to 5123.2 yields 5.54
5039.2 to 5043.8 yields 5.39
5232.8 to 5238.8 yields 3.82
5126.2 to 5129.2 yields 5.44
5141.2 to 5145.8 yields 5.01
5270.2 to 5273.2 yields 3.63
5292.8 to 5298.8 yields 3.61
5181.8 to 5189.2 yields 4.21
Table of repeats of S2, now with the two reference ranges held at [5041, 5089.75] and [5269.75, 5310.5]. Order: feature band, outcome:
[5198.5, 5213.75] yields 1.51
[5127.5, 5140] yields -0.09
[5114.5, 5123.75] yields -0.44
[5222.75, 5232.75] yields 0.58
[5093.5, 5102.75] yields -0.84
